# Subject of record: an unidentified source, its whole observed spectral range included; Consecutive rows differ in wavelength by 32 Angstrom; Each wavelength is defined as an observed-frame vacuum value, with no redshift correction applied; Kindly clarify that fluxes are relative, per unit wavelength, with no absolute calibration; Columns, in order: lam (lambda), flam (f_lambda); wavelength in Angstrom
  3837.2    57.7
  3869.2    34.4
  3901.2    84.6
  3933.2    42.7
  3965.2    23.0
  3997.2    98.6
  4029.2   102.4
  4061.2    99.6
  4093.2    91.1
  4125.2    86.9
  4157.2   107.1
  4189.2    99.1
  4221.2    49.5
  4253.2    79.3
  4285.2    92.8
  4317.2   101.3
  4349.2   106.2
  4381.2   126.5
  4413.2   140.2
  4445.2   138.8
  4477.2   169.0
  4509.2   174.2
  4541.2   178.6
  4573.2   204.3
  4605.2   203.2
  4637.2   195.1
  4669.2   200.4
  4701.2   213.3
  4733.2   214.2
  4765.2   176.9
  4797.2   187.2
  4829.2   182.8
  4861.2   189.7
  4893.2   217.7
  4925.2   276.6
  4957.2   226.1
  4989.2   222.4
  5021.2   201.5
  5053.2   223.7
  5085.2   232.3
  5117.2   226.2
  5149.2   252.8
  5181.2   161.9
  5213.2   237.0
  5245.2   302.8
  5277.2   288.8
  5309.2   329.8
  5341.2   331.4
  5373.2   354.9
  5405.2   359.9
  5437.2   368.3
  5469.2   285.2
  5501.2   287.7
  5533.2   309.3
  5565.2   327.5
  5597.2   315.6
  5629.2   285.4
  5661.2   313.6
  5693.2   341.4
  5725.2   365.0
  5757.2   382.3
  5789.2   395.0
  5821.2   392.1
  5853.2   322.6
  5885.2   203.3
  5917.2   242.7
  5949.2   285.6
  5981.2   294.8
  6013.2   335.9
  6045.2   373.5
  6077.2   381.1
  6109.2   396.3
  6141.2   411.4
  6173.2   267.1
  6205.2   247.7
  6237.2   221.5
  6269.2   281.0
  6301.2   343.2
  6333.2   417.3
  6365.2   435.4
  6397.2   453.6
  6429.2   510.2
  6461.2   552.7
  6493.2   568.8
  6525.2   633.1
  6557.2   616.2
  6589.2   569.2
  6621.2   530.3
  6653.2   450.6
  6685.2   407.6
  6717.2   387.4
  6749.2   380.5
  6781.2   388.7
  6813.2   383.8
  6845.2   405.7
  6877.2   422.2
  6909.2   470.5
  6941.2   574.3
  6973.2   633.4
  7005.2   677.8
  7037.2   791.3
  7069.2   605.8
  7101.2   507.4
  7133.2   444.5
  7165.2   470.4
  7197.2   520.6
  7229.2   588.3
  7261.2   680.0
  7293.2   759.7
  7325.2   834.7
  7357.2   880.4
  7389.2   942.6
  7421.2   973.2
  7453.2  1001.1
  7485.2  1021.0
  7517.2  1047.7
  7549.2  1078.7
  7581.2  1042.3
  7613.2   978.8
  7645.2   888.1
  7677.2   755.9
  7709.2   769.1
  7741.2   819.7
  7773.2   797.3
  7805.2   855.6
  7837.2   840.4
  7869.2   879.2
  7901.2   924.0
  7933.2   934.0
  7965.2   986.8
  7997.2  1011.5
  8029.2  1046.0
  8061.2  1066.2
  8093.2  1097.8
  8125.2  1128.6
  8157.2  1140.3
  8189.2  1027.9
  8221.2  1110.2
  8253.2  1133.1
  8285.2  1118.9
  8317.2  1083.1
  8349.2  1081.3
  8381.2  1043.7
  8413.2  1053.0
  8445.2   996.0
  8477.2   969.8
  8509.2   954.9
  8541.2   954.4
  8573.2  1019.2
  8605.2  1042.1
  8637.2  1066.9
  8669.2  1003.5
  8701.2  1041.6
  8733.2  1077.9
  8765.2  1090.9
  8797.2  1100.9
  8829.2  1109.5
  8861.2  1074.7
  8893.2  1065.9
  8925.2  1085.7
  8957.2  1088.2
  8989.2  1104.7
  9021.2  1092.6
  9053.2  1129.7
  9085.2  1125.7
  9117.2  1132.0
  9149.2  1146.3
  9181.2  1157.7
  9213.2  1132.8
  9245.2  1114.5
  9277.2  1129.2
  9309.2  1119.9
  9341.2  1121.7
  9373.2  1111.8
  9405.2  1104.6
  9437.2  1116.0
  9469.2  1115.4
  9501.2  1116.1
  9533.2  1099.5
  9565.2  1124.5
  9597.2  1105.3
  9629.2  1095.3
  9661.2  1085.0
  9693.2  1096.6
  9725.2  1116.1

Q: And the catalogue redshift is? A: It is 0.00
